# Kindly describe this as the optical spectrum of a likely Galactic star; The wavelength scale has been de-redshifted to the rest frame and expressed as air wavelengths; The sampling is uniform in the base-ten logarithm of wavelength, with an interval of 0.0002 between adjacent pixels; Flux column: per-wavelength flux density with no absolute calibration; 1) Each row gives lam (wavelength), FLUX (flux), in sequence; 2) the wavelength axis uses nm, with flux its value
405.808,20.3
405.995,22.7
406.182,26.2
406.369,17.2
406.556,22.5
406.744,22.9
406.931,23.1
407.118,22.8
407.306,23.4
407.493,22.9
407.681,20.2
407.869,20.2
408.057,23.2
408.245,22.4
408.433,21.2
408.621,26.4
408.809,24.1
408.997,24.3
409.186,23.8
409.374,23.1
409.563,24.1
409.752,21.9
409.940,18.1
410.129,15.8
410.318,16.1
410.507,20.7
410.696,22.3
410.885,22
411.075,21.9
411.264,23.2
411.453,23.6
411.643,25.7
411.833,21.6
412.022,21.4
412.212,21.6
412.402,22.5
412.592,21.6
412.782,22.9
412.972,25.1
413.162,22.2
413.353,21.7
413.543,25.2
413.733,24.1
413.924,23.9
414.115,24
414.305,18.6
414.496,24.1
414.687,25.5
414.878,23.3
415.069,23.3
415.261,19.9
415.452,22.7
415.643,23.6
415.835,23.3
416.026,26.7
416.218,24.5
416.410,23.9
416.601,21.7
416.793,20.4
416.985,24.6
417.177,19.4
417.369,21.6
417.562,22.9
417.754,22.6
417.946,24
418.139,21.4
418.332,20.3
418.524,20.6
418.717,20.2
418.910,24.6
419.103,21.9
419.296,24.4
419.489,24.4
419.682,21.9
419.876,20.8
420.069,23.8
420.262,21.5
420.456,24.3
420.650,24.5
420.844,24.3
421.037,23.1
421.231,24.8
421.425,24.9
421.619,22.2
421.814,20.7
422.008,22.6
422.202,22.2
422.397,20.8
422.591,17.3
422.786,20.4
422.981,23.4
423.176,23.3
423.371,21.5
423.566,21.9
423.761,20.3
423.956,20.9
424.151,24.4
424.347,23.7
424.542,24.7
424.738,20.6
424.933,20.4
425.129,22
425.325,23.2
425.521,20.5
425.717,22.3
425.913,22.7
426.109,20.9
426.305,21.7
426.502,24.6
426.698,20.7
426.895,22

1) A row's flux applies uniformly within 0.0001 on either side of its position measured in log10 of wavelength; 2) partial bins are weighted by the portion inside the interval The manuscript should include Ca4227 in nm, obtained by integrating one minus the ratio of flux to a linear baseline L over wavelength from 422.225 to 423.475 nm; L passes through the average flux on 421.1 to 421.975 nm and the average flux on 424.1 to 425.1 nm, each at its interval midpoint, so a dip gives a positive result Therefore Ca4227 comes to 0.093 nm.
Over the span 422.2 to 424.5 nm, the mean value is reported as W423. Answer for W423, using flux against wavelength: 21.7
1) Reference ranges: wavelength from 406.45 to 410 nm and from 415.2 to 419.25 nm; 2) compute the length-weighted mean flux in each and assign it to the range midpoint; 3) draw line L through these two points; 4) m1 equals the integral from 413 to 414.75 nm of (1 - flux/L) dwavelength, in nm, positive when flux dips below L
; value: -0.06 nm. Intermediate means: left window 22.7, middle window 23.3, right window 22.5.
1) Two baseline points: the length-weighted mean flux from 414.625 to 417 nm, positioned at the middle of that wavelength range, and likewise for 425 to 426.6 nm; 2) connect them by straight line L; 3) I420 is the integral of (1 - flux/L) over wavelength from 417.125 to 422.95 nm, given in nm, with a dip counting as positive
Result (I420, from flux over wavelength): 0.13 nm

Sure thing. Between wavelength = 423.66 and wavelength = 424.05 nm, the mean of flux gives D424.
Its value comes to 20.6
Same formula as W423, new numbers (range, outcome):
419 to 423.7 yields 22.5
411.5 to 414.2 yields 23.1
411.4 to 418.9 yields 22.7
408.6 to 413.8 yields 22.3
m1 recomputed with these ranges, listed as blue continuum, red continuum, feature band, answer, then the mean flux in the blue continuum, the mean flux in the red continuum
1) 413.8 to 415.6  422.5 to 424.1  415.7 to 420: -0.06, 22.9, 21.2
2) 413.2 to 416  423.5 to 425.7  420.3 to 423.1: -0.02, 23.2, 22.1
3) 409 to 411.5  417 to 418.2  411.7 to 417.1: -0.30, 21.3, 22.2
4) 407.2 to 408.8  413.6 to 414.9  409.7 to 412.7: 0.23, 22.6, 23.4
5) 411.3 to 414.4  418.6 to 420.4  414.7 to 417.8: -0.01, 22.9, 22.6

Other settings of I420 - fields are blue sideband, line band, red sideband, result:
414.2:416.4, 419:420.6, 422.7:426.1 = -0.017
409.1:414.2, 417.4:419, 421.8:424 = -0.026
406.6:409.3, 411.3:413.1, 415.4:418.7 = -0.011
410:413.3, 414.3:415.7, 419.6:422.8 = -0.057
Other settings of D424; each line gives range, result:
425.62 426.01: 22.5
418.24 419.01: 21.4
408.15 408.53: 21.8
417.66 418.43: 22.1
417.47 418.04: 23.2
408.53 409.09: 24.9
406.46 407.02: 22.8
